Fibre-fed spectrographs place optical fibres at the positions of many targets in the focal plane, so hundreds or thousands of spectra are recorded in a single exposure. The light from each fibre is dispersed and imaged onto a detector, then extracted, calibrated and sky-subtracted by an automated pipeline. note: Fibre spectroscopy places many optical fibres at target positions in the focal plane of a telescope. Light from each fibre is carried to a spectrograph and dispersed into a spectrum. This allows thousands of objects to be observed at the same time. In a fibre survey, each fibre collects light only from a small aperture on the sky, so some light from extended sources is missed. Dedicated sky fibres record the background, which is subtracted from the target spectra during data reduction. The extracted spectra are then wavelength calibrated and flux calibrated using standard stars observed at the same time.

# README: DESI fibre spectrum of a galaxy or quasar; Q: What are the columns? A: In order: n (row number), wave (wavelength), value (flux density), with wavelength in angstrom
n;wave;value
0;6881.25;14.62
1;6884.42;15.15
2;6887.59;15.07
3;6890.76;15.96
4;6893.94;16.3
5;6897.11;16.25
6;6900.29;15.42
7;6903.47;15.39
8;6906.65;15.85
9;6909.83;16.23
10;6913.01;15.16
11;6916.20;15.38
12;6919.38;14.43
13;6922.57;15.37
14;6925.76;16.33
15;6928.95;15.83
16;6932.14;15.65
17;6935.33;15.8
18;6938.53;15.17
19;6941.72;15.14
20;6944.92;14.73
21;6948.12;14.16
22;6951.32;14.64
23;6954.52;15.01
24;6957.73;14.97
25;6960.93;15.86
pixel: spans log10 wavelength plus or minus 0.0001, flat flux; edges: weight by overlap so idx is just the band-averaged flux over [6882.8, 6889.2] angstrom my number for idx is 15.1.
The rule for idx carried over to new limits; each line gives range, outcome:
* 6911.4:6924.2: 15.1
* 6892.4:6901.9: 16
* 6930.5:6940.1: 15.5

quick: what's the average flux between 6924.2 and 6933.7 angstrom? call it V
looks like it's 15.9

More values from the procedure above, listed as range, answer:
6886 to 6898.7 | 15.9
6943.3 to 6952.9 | 14.5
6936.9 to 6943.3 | 15.2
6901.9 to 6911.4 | 15.8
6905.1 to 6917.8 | 15.7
